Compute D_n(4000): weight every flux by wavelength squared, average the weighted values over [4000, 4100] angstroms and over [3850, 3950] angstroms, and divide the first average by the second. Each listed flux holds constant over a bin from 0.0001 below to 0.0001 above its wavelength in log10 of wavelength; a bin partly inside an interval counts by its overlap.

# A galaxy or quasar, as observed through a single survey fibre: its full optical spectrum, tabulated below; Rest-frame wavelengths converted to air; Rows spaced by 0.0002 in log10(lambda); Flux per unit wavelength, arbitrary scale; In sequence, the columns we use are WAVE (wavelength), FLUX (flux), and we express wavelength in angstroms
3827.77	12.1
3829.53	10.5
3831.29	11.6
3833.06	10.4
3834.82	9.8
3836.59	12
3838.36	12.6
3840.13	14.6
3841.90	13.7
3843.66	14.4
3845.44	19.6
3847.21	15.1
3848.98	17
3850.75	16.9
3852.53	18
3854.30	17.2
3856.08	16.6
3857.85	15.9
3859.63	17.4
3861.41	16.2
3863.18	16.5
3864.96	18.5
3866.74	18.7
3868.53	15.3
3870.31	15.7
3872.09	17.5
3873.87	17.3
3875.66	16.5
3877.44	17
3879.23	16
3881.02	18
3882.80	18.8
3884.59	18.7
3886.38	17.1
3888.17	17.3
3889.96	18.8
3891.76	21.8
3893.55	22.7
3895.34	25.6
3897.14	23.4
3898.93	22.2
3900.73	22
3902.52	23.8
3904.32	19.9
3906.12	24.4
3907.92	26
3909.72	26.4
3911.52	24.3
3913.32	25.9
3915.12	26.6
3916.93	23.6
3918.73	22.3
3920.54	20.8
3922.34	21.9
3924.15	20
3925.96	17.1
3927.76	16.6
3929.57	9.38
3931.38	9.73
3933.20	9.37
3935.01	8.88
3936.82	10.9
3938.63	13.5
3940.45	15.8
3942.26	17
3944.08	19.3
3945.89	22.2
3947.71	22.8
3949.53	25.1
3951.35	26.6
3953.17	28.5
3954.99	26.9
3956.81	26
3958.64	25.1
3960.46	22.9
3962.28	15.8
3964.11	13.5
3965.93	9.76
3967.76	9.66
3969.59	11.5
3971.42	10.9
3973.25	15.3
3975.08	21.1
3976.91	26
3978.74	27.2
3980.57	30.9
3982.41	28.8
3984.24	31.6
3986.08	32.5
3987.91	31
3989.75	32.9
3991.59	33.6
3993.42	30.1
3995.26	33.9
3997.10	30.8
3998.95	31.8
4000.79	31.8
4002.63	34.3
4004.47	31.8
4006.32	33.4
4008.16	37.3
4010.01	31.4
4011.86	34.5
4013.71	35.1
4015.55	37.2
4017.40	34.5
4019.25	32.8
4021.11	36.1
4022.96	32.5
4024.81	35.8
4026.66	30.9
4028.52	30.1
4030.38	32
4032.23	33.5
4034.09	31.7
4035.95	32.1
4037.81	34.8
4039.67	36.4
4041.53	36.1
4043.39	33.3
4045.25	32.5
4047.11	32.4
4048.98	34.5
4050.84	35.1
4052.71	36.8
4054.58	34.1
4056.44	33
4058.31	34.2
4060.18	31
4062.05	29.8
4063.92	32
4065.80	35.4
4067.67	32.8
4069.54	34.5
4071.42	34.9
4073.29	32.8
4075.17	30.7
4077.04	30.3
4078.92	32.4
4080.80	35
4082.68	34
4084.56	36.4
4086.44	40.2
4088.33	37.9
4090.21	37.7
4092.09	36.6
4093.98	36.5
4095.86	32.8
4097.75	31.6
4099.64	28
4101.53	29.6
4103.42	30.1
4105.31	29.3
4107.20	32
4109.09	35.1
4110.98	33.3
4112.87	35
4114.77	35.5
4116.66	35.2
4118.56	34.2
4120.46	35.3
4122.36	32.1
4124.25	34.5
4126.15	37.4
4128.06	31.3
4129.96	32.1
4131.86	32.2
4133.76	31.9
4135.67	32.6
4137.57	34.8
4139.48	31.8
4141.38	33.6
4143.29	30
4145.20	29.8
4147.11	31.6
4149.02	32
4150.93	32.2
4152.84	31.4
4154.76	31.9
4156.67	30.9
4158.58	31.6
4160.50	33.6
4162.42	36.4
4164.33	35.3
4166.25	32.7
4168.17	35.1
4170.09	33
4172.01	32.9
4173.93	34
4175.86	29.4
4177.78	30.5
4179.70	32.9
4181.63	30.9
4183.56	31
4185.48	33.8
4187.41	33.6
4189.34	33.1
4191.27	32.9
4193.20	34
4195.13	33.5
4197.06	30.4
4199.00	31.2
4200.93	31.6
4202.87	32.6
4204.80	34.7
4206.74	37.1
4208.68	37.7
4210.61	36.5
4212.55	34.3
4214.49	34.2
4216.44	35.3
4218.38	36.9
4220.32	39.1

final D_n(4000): 1.9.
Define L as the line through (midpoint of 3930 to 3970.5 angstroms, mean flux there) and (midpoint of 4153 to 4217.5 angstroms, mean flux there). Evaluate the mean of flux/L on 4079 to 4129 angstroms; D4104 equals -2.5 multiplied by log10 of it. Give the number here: -0.22 mag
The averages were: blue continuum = 17.7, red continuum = 33.3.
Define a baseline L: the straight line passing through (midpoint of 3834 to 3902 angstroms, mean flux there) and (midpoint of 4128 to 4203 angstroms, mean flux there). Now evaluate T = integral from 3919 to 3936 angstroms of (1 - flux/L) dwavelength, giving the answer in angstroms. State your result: 4.4 angstroms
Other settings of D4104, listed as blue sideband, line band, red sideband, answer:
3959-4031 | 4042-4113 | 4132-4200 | -0.11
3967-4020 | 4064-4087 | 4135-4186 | -0.11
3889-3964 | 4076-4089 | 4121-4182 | -0.21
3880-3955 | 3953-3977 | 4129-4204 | 0.23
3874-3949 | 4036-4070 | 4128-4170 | -0.24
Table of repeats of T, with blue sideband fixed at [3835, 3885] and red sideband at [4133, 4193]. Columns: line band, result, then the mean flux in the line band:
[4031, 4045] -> -4.3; 33.9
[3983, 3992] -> -3.5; 32.1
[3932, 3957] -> 2.1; 19.2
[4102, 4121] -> -2.3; 33.4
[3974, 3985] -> -2.2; 27.4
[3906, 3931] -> -2.7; 21.5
